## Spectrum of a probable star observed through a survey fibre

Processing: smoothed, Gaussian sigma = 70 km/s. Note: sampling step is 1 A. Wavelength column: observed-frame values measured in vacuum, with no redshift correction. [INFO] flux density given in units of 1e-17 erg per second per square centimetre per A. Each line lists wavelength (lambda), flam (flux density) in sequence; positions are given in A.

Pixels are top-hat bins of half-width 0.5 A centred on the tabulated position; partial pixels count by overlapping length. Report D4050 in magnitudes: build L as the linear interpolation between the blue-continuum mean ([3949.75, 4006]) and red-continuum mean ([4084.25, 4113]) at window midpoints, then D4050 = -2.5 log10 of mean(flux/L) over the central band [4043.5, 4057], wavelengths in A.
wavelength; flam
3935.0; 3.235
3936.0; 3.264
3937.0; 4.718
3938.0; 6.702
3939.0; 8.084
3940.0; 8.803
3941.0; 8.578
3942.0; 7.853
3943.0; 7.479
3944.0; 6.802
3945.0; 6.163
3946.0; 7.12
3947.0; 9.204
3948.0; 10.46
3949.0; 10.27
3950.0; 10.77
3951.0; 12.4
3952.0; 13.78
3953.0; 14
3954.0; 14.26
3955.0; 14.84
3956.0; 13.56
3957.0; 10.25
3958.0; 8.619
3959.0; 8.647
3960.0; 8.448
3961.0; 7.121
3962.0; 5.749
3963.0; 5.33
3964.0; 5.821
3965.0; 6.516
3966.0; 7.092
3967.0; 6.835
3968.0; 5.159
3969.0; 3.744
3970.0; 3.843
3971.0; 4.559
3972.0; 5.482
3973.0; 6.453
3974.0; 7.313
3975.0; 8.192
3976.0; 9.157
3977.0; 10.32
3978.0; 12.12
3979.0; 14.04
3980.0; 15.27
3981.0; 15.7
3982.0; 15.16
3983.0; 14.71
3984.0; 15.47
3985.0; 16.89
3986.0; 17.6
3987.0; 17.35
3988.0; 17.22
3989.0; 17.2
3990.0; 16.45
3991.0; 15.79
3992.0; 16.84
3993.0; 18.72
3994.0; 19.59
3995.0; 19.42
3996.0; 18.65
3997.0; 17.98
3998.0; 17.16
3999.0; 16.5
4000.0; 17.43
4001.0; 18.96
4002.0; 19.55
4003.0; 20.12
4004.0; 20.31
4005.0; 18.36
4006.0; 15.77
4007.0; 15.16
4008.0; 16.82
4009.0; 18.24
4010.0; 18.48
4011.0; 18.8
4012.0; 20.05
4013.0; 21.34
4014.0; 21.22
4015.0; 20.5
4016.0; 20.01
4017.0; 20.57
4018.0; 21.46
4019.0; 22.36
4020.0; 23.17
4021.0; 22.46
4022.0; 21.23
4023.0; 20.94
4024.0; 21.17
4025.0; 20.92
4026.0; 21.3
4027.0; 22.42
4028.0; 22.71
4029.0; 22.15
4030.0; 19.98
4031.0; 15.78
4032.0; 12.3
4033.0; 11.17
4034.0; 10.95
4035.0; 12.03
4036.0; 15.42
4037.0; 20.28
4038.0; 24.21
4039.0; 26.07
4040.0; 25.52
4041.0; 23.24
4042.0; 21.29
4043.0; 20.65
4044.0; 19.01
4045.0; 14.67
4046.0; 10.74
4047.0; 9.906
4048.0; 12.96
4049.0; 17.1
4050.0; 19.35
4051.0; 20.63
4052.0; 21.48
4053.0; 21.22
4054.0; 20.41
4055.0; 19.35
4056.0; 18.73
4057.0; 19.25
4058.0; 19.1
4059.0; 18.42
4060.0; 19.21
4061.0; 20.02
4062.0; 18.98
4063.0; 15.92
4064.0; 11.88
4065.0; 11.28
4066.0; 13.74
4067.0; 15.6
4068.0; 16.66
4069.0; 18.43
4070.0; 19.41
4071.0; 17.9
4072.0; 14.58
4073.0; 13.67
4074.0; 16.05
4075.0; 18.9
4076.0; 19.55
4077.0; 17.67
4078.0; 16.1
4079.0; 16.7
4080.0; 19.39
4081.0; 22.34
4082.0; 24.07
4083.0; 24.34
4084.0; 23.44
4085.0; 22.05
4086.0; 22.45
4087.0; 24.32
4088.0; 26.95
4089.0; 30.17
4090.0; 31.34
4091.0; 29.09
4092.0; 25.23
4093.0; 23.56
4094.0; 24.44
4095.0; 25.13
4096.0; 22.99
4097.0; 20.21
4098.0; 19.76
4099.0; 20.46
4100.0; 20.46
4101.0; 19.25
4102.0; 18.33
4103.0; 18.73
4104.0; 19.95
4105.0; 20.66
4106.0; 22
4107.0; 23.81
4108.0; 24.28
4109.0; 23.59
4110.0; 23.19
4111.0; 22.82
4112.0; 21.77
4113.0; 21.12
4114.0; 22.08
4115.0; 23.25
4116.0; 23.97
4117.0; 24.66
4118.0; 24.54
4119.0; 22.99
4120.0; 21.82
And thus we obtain 0.10 mag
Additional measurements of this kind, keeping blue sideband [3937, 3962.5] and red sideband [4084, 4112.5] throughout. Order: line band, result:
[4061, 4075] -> 0.263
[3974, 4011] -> -0.211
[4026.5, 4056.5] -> -0.031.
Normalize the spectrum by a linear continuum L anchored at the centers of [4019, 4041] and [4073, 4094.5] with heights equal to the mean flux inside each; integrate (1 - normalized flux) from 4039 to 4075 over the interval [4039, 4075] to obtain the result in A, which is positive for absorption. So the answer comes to 5.7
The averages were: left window 19.8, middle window 17.7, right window 22.6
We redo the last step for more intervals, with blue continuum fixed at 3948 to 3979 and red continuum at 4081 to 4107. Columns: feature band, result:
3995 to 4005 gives -4.5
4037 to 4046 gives -2.0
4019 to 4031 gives -4.6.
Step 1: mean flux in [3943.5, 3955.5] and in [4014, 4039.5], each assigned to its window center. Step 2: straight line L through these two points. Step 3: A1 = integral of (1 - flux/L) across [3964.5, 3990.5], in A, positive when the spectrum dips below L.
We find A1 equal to 5.8 A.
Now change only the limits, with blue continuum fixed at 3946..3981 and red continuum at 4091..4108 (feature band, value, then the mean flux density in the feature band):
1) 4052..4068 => 0.42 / 17.6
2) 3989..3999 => -4.76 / 17.7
